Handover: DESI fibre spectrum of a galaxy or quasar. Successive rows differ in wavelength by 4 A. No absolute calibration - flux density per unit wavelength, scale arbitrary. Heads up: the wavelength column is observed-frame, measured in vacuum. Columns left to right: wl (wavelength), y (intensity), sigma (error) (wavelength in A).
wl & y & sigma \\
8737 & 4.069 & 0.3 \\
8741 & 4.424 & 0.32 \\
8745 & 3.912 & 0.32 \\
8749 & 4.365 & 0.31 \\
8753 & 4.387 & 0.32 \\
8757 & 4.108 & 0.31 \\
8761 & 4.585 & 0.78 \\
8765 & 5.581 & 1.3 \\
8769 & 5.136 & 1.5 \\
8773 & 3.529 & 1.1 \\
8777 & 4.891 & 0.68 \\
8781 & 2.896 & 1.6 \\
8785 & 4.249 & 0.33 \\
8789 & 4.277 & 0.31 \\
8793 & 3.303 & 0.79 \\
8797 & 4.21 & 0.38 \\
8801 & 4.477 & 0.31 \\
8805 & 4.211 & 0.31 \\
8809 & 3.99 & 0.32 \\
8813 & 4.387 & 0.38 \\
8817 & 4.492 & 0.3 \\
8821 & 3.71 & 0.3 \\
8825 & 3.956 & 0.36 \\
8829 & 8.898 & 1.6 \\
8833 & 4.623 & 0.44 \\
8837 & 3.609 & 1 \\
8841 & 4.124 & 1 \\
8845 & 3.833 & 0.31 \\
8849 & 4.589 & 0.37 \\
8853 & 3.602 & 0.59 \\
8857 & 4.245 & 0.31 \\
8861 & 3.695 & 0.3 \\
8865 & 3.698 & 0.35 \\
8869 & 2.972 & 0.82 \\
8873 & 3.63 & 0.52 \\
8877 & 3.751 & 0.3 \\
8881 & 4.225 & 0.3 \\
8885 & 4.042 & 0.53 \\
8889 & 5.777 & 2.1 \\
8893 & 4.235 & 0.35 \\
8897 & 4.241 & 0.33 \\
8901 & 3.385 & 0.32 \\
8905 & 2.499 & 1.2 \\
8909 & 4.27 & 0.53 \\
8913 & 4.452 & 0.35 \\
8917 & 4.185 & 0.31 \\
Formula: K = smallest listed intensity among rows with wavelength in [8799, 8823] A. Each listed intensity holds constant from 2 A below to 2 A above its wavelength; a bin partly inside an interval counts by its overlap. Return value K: 3.71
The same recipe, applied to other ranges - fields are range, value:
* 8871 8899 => 3.63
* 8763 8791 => 2.896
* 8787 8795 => 3.303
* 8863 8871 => 2.972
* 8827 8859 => 3.602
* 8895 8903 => 3.385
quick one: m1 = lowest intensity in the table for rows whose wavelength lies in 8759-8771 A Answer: 4.585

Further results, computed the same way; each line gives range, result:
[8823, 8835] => 3.956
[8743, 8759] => 3.912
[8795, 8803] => 4.21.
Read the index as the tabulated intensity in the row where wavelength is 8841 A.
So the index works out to 4.124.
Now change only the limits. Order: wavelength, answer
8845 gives 3.833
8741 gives 4.424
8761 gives 4.585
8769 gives 5.136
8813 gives 4.387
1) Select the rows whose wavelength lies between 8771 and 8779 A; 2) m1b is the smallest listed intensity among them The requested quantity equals 3.529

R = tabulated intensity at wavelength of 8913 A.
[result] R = 4.452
